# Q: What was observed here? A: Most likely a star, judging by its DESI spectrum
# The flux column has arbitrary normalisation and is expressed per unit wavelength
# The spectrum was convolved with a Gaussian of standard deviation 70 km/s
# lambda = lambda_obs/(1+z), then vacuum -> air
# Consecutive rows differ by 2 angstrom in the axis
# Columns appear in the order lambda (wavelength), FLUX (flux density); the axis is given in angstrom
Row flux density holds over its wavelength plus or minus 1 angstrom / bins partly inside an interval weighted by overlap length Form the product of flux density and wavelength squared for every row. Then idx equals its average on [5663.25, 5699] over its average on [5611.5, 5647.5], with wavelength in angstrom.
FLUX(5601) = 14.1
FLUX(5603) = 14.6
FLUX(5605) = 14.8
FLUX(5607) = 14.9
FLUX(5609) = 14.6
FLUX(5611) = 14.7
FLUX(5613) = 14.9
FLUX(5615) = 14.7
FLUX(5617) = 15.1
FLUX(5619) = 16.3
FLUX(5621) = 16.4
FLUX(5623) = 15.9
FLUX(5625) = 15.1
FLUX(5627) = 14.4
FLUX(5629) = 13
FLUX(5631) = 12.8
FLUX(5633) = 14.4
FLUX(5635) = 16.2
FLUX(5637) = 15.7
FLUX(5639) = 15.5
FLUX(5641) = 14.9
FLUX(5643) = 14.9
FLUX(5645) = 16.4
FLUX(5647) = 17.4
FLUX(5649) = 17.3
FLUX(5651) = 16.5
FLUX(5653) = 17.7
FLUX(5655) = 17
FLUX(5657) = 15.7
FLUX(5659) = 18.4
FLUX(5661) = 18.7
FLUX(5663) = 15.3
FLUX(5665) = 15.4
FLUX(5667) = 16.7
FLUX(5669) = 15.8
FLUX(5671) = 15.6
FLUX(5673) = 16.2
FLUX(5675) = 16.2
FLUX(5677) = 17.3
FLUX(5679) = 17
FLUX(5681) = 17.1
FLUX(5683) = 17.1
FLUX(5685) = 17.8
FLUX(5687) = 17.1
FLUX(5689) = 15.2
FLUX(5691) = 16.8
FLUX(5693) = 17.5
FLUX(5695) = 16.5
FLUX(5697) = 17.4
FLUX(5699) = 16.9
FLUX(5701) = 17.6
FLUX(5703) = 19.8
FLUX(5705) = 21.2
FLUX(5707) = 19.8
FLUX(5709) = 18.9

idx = 1.11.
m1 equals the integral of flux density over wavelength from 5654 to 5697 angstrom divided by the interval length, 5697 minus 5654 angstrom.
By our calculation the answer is 16.7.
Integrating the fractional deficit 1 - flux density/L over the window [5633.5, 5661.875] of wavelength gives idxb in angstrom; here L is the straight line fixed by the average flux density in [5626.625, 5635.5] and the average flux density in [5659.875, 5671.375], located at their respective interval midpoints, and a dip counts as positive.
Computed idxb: -2.6 angstrom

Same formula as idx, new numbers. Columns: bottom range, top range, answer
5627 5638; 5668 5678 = 1.14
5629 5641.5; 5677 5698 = 1.17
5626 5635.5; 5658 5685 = 1.21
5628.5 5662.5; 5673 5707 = 1.10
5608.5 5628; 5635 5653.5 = 1.07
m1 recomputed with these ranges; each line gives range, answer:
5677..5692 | 16.9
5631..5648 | 15.5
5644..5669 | 16.8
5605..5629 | 15.1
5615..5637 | 15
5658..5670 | 16.7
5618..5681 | 16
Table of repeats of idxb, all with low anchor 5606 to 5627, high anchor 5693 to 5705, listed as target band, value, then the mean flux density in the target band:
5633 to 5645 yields 0.4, 15.4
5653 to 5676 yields 0.4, 16.5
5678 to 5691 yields 0.4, 16.9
